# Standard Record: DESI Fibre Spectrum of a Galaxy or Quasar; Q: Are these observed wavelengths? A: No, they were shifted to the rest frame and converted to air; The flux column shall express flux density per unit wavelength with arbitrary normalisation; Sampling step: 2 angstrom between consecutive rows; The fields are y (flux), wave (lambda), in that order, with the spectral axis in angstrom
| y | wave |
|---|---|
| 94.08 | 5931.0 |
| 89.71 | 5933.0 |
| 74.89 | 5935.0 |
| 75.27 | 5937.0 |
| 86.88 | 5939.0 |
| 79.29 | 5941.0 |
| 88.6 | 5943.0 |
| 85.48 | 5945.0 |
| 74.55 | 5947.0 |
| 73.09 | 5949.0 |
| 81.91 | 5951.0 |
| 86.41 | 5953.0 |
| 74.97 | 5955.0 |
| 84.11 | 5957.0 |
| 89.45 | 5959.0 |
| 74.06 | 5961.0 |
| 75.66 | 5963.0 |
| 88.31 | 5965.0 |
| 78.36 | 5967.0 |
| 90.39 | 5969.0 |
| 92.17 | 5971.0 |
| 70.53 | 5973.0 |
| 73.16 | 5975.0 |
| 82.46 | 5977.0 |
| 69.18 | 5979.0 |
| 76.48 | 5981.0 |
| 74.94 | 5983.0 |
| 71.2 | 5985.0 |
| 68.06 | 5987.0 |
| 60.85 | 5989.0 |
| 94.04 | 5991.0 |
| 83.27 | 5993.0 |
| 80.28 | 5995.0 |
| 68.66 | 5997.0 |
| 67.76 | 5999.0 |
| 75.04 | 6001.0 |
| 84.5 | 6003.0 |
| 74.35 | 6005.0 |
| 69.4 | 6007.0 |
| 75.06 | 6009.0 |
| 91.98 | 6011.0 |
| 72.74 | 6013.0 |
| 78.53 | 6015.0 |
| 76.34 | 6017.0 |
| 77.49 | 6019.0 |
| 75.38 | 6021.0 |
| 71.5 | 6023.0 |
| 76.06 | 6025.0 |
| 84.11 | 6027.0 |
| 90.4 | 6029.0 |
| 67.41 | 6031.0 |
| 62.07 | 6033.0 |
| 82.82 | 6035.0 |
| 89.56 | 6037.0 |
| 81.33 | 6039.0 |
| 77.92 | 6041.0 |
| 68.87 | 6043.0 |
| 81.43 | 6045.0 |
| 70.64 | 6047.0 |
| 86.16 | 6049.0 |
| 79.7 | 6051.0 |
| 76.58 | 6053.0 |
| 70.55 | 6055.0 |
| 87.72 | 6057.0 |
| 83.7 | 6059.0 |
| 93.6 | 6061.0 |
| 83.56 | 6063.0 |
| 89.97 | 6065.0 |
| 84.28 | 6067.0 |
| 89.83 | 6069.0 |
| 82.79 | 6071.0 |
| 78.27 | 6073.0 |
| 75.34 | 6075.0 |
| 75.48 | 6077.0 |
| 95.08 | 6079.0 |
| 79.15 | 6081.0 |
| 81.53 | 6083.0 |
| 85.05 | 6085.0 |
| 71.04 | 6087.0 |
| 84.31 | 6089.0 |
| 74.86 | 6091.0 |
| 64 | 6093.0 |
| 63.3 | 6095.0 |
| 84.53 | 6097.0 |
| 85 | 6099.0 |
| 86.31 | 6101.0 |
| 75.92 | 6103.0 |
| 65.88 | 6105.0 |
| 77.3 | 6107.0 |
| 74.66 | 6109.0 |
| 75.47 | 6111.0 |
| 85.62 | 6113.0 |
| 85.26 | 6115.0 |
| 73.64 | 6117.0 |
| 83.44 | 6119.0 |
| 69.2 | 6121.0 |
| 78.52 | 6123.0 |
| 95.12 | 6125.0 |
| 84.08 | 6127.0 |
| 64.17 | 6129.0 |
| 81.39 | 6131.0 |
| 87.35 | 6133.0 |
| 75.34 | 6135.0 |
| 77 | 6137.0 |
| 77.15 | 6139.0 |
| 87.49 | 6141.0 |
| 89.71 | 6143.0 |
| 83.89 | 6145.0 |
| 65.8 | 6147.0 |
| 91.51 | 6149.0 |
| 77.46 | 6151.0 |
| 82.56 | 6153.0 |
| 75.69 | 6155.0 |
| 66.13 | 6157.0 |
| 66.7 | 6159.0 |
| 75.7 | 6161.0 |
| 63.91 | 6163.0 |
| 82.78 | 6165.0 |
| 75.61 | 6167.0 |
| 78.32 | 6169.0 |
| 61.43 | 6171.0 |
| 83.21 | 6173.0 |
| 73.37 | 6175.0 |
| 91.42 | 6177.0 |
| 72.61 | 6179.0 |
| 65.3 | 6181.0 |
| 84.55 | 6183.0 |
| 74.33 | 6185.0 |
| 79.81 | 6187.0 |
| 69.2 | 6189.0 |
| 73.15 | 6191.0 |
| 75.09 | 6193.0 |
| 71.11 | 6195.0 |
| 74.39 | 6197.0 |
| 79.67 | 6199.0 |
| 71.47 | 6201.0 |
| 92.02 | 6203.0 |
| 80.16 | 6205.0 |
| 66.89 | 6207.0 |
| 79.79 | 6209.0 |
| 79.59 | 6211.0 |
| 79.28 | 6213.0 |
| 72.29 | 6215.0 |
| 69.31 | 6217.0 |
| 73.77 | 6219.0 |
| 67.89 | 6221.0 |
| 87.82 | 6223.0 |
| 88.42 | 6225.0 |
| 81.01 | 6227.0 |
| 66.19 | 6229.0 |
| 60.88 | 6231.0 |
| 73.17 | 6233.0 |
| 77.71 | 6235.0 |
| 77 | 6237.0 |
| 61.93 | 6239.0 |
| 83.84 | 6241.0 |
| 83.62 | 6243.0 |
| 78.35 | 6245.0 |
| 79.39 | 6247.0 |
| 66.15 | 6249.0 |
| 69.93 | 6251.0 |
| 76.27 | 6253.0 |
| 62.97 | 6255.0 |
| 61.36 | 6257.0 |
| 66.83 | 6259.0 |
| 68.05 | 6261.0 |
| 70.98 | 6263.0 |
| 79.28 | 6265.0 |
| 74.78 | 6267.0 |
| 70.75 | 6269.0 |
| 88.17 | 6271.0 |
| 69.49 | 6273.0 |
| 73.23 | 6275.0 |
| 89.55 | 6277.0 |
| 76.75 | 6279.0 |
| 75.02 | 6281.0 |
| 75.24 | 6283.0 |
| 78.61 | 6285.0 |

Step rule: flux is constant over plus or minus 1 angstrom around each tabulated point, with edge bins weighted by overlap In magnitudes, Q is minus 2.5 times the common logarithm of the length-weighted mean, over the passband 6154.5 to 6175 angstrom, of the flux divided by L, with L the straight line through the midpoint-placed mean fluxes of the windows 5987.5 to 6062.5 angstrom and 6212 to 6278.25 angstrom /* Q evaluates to 0.040 mag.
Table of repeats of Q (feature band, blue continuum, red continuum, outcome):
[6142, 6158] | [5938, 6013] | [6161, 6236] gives -0.04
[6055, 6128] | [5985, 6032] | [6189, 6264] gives -0.07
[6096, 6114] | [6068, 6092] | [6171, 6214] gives 0.02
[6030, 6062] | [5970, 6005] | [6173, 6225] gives -0.04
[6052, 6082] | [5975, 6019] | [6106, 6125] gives -0.07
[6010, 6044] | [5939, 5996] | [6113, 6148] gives 0.02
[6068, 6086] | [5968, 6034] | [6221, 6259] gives -0.09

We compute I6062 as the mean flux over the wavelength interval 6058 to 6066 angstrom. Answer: 87.7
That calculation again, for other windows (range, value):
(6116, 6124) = 76.2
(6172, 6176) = 78.3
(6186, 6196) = 73.7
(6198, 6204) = 81.1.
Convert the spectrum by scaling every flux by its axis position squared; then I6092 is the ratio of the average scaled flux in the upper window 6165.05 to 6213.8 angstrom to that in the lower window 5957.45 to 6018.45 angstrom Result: 1.05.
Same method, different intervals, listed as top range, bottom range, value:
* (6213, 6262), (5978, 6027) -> 1.04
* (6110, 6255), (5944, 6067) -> 1.03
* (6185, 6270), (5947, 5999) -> 1.03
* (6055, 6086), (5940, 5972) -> 1.06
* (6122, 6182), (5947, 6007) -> 1.06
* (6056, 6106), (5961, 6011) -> 1.08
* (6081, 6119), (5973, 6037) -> 1.05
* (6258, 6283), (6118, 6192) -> 1.01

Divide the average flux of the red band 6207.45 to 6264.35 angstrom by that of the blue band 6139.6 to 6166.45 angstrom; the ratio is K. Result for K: 0.95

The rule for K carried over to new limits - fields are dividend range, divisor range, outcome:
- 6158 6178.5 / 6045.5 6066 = 0.91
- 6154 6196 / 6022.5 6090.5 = 0.92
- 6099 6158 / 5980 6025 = 1.04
